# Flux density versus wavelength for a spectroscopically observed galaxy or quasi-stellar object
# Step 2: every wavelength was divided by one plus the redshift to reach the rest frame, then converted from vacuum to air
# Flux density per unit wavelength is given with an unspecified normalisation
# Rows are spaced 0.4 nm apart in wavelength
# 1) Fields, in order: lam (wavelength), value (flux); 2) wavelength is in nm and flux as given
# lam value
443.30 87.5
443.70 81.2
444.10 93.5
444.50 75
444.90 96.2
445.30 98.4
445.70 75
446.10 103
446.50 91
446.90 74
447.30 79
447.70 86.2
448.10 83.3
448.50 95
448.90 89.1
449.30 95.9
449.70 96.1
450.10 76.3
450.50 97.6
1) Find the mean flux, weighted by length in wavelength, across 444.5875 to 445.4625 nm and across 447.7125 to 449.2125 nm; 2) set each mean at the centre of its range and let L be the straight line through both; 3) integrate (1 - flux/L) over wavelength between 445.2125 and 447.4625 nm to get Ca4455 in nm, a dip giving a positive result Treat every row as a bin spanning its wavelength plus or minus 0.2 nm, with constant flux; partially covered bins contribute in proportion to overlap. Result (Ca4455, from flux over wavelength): 0.151 nm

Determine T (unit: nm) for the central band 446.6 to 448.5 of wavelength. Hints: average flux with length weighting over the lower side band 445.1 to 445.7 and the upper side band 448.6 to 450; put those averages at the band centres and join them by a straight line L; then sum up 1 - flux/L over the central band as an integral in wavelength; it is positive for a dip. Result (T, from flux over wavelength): 0.19 nm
